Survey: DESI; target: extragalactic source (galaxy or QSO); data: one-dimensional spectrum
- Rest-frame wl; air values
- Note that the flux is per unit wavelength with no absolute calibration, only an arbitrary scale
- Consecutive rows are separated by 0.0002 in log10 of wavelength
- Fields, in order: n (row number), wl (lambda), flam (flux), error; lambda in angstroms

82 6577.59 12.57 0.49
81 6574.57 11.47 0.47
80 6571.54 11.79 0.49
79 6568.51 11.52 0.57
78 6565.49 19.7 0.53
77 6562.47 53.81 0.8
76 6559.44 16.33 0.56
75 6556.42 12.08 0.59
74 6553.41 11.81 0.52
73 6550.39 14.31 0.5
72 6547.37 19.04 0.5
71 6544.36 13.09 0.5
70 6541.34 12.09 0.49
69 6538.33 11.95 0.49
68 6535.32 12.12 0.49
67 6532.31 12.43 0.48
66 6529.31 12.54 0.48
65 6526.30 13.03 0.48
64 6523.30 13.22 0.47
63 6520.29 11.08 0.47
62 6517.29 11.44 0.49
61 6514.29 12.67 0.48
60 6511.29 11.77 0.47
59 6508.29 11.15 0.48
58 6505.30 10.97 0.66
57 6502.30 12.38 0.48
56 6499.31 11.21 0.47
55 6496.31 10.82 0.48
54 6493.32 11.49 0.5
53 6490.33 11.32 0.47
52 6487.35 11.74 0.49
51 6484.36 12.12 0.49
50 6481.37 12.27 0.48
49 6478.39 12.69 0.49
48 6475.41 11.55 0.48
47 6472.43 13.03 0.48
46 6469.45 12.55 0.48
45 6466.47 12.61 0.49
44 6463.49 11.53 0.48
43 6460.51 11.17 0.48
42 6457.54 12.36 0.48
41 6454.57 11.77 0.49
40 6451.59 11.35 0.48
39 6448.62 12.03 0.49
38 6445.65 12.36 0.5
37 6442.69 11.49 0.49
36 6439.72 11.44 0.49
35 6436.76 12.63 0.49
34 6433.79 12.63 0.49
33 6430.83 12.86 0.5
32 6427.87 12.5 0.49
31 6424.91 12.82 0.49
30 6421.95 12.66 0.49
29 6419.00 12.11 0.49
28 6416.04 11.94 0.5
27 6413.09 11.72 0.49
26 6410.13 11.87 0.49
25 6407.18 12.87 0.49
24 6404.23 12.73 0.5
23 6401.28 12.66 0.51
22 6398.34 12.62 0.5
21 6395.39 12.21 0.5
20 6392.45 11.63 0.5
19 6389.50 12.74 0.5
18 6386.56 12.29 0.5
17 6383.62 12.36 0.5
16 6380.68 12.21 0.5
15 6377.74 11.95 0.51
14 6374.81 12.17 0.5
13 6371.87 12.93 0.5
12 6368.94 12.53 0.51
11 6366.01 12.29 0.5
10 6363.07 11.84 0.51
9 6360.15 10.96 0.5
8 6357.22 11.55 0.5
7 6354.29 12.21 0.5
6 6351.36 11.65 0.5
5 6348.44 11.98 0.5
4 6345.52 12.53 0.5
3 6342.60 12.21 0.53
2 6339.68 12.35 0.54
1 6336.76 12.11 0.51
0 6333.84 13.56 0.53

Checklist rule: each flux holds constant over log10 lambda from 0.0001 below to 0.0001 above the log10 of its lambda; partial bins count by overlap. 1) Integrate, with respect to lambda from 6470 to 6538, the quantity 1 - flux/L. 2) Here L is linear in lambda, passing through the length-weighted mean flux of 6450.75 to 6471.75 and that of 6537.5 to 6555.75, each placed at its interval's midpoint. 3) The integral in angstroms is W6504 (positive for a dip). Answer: 4.6 angstroms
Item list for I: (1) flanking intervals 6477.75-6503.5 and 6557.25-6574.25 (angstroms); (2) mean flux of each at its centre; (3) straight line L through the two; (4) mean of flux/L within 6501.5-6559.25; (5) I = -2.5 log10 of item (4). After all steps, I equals 0.30 mag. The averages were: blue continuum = 11.7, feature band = 12.7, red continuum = 21.4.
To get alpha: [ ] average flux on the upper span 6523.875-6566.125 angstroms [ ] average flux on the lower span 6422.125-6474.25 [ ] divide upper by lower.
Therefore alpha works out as 1.36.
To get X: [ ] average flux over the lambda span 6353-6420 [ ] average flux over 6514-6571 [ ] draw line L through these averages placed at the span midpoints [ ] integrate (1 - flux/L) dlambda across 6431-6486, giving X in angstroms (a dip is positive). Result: 6.4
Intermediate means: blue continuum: 12.2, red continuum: 15.5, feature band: 12.1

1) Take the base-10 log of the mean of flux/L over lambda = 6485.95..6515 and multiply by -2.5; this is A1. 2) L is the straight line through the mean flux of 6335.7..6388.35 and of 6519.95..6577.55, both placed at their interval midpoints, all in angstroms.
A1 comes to 0.26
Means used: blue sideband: 12.1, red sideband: 15.5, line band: 11.5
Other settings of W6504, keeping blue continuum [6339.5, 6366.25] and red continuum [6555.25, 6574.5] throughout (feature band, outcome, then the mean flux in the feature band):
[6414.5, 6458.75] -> 8.78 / 12.2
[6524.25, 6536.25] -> 4.03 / 12.6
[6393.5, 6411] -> 1.74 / 12.5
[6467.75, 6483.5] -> 4.10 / 12.4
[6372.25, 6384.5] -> 0.66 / 12.2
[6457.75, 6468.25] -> 2.85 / 11.9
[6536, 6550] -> 3.97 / 13.9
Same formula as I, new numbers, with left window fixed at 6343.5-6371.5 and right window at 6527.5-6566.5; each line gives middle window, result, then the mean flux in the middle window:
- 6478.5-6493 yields 0.275 mag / 11.9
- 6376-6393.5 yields 0.044 mag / 12.2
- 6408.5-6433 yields 0.112 mag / 12.3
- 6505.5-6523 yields 0.349 mag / 11.7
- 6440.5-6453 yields 0.212 mag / 11.8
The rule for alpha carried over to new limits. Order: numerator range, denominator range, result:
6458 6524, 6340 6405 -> 0.97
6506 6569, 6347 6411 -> 1.24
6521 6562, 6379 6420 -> 1.17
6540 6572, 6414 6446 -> 1.46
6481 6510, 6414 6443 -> 0.93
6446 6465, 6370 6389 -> 0.95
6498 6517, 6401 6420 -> 0.95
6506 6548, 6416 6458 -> 1.03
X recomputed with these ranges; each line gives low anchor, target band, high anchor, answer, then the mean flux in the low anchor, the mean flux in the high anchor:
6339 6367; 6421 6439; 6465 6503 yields -1.0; 11.9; 12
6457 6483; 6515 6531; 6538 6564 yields 4.0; 12.2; 18.6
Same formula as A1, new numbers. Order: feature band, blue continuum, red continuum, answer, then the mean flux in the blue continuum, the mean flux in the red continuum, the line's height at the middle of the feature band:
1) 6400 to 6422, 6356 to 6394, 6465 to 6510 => -0.023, 12.1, 11.9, 12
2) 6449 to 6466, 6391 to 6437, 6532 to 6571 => 0.181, 12.4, 17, 13.8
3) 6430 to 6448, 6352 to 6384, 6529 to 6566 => 0.153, 12.1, 17.1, 14.1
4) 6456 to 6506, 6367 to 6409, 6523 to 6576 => 0.203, 12.4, 15.8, 14.3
